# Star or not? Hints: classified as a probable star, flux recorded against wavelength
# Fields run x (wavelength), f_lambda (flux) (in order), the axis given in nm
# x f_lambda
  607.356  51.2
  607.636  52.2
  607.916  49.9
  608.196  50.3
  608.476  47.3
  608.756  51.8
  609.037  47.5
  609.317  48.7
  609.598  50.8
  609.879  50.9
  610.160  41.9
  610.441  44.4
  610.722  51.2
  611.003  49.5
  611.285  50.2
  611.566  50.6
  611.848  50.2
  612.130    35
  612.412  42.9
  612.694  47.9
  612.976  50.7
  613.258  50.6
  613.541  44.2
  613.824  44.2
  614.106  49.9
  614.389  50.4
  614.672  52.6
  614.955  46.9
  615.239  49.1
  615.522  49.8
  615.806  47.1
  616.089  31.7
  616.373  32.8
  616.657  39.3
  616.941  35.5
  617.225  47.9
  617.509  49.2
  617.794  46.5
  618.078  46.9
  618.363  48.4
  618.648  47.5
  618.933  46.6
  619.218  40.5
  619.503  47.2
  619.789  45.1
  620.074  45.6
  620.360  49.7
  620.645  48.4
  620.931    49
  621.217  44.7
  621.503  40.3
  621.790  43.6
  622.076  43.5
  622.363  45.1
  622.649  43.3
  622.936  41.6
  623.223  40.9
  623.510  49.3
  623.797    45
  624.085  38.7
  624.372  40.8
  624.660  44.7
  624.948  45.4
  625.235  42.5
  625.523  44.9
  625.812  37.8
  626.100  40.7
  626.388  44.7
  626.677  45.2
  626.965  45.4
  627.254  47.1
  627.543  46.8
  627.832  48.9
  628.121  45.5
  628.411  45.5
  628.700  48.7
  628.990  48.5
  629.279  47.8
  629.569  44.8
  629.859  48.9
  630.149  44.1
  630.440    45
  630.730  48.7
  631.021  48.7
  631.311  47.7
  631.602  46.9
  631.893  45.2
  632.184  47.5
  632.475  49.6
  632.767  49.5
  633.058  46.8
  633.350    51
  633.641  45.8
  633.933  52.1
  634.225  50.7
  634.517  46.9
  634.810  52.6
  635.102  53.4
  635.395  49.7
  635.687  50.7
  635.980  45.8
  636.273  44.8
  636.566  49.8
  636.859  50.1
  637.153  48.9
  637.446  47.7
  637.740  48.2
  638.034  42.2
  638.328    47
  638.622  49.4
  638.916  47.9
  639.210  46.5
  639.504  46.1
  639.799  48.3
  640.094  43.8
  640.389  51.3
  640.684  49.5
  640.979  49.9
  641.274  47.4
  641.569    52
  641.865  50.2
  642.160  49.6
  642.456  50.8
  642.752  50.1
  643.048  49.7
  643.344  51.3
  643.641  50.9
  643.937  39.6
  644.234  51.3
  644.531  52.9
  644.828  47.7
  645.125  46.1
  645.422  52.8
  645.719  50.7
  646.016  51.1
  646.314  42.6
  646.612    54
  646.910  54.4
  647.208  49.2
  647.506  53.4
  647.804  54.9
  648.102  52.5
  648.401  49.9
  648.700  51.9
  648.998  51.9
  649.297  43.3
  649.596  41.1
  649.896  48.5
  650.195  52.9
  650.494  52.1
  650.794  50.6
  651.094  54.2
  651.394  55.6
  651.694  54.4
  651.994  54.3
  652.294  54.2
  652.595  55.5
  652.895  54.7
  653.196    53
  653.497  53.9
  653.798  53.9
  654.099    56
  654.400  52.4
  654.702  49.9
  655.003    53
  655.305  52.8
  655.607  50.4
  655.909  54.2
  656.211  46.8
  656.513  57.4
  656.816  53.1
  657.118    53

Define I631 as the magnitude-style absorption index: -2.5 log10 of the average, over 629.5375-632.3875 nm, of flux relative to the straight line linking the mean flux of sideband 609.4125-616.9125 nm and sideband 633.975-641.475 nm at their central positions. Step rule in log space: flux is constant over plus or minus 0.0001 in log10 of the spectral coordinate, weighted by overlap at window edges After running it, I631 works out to 0.02 mag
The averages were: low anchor 46.2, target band 46.9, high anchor 48.4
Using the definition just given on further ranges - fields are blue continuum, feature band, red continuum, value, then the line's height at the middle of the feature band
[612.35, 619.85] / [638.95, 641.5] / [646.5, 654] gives 0.05 mag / 50.3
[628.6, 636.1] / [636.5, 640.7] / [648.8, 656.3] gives 0.04 mag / 49.5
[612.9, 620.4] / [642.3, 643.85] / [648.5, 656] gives 0.01 mag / 50.5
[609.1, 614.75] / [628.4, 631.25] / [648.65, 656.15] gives 0.06 mag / 49.7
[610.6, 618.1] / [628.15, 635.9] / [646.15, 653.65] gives 0.01 mag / 48.8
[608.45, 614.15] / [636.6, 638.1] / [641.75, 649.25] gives 0.04 mag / 49.7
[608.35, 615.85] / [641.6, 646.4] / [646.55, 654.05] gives 0.05 mag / 51.5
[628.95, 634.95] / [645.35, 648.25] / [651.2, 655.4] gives 0.01 mag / 52.1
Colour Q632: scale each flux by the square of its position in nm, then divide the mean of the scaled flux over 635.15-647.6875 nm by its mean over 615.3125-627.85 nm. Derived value 1.18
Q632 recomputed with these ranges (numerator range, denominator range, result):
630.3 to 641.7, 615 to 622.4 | 1.14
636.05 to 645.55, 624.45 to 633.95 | 1.09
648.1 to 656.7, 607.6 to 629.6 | 1.27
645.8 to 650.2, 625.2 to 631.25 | 1.16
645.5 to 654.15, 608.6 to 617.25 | 1.26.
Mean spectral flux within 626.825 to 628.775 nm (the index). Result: 46.8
